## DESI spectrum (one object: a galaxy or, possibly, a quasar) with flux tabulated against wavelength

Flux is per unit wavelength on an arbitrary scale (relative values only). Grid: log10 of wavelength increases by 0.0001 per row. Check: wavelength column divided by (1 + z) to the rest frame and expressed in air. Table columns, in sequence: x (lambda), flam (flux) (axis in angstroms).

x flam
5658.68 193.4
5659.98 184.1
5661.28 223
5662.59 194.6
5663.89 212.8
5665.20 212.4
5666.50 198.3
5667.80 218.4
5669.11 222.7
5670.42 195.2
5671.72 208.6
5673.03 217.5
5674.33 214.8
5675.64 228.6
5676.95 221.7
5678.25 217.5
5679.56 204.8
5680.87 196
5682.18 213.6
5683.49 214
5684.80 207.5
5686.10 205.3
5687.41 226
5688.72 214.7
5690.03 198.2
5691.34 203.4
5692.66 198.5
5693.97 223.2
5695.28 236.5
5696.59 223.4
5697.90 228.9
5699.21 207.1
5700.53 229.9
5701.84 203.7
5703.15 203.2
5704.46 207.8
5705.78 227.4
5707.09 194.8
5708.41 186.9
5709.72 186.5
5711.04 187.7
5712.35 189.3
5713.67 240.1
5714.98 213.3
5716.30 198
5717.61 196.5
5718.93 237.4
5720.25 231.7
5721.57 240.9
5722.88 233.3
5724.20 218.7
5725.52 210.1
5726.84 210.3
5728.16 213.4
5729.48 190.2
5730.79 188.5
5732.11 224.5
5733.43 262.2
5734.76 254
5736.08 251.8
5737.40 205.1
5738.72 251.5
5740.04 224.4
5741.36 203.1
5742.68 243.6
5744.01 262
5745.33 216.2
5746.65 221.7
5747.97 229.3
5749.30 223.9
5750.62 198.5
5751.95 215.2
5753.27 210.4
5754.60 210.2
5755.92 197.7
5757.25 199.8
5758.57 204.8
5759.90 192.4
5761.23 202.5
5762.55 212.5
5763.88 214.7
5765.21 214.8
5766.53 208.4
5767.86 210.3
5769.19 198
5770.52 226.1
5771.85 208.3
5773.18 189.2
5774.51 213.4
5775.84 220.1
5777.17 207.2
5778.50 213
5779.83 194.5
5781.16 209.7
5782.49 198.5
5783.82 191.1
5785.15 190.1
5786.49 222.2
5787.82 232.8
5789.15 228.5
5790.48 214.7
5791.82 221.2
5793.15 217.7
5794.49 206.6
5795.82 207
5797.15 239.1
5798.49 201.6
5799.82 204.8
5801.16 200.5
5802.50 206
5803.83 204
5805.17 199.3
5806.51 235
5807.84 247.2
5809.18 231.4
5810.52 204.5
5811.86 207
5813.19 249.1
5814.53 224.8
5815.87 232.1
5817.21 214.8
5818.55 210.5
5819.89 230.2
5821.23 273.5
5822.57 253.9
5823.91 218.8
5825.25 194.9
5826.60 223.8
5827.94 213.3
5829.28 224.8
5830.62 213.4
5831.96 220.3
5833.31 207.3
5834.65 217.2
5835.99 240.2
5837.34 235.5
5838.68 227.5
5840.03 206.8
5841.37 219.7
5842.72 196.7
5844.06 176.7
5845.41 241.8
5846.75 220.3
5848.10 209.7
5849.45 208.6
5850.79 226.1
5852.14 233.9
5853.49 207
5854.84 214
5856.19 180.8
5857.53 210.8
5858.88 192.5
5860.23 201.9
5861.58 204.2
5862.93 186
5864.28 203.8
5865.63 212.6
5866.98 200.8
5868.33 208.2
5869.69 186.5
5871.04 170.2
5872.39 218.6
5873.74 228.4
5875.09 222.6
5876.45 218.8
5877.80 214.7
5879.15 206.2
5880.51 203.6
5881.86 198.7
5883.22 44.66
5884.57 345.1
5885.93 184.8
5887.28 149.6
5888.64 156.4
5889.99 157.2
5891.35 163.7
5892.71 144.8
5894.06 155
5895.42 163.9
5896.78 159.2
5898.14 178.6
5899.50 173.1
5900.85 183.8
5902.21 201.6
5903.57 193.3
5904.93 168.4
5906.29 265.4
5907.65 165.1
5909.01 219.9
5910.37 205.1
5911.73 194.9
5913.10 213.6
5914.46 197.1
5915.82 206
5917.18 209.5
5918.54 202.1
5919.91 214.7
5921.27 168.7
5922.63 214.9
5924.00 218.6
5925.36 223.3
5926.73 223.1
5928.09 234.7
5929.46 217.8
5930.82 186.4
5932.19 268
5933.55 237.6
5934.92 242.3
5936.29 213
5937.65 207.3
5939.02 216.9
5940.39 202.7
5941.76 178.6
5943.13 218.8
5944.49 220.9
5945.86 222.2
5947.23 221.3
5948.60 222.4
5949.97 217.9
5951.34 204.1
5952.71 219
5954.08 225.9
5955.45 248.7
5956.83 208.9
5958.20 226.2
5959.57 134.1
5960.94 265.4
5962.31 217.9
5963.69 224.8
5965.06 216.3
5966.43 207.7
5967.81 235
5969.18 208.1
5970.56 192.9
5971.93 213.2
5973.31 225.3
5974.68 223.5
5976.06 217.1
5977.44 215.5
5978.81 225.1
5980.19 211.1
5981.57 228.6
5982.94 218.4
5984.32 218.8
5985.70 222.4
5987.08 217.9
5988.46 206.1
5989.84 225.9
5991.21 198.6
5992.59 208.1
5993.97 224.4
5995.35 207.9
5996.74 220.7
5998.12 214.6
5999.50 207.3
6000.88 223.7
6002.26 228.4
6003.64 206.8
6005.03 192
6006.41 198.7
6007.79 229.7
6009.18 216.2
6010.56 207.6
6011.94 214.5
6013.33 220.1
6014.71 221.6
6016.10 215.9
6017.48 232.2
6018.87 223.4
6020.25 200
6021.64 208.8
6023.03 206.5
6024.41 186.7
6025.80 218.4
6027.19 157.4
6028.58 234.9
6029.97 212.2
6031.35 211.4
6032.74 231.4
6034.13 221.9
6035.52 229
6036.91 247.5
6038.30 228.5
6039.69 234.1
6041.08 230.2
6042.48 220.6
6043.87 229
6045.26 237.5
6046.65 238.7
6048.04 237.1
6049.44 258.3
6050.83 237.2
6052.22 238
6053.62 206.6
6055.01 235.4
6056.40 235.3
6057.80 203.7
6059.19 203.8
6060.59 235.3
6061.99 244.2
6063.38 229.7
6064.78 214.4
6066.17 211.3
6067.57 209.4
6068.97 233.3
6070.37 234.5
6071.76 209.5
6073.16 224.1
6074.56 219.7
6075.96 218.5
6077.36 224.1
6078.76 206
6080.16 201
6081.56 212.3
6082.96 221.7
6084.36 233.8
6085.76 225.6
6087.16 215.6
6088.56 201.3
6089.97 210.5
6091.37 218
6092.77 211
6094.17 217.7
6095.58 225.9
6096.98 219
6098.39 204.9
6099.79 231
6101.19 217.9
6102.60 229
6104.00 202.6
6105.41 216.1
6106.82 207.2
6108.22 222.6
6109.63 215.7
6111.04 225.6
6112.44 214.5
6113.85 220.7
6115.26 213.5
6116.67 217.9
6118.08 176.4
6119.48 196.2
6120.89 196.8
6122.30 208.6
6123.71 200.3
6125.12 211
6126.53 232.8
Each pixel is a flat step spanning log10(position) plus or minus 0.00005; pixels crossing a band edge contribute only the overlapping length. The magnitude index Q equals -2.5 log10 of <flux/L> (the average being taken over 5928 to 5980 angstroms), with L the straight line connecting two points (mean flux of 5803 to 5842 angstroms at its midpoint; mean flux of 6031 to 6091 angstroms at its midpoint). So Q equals 0.03 mag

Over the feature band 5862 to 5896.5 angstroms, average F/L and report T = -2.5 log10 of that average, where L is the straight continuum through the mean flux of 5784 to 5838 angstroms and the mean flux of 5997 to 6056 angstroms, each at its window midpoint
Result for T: 0.16 mag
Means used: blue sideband 220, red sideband 220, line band 190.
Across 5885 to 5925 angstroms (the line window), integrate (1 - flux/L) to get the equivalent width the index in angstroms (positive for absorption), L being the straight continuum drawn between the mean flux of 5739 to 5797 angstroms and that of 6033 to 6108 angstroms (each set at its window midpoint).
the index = 5.3 angstroms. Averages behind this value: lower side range 213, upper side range 223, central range 189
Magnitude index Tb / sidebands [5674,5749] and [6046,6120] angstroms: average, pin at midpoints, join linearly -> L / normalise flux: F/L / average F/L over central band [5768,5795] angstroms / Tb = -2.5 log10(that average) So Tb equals 0.04 mag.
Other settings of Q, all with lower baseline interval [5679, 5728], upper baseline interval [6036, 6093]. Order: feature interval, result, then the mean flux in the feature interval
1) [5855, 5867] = 0.09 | 200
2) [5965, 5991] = 0.02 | 217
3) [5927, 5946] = 0.00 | 219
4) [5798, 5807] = 0.04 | 207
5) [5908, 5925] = 0.07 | 205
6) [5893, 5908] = 0.20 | 182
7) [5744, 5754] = -0.03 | 219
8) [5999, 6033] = 0.05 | 212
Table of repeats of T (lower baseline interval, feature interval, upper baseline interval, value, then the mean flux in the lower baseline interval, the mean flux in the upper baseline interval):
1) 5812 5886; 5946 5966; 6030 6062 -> 0.020 mag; 213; 230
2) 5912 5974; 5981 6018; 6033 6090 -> 0.020 mag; 215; 225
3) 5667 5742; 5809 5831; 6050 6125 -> -0.045 mag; 215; 217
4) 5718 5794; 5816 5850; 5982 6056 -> -0.015 mag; 216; 219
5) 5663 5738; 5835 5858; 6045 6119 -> 0.006 mag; 214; 220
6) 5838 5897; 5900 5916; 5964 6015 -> 0.015 mag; 198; 215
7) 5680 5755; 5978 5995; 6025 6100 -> 0.019 mag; 217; 222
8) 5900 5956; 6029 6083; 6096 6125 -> -0.065 mag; 212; 212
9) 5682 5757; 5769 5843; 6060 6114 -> 0.000 mag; 217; 219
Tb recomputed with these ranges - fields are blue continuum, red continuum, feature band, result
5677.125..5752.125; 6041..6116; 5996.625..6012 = 0.036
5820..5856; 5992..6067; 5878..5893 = 0.219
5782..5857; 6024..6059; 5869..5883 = 0.093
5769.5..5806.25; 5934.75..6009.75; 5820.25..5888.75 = 0.011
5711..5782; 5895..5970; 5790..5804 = 0.014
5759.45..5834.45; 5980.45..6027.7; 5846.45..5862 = 0.029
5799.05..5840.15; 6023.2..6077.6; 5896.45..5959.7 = 0.067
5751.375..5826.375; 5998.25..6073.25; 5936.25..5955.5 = 0.016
